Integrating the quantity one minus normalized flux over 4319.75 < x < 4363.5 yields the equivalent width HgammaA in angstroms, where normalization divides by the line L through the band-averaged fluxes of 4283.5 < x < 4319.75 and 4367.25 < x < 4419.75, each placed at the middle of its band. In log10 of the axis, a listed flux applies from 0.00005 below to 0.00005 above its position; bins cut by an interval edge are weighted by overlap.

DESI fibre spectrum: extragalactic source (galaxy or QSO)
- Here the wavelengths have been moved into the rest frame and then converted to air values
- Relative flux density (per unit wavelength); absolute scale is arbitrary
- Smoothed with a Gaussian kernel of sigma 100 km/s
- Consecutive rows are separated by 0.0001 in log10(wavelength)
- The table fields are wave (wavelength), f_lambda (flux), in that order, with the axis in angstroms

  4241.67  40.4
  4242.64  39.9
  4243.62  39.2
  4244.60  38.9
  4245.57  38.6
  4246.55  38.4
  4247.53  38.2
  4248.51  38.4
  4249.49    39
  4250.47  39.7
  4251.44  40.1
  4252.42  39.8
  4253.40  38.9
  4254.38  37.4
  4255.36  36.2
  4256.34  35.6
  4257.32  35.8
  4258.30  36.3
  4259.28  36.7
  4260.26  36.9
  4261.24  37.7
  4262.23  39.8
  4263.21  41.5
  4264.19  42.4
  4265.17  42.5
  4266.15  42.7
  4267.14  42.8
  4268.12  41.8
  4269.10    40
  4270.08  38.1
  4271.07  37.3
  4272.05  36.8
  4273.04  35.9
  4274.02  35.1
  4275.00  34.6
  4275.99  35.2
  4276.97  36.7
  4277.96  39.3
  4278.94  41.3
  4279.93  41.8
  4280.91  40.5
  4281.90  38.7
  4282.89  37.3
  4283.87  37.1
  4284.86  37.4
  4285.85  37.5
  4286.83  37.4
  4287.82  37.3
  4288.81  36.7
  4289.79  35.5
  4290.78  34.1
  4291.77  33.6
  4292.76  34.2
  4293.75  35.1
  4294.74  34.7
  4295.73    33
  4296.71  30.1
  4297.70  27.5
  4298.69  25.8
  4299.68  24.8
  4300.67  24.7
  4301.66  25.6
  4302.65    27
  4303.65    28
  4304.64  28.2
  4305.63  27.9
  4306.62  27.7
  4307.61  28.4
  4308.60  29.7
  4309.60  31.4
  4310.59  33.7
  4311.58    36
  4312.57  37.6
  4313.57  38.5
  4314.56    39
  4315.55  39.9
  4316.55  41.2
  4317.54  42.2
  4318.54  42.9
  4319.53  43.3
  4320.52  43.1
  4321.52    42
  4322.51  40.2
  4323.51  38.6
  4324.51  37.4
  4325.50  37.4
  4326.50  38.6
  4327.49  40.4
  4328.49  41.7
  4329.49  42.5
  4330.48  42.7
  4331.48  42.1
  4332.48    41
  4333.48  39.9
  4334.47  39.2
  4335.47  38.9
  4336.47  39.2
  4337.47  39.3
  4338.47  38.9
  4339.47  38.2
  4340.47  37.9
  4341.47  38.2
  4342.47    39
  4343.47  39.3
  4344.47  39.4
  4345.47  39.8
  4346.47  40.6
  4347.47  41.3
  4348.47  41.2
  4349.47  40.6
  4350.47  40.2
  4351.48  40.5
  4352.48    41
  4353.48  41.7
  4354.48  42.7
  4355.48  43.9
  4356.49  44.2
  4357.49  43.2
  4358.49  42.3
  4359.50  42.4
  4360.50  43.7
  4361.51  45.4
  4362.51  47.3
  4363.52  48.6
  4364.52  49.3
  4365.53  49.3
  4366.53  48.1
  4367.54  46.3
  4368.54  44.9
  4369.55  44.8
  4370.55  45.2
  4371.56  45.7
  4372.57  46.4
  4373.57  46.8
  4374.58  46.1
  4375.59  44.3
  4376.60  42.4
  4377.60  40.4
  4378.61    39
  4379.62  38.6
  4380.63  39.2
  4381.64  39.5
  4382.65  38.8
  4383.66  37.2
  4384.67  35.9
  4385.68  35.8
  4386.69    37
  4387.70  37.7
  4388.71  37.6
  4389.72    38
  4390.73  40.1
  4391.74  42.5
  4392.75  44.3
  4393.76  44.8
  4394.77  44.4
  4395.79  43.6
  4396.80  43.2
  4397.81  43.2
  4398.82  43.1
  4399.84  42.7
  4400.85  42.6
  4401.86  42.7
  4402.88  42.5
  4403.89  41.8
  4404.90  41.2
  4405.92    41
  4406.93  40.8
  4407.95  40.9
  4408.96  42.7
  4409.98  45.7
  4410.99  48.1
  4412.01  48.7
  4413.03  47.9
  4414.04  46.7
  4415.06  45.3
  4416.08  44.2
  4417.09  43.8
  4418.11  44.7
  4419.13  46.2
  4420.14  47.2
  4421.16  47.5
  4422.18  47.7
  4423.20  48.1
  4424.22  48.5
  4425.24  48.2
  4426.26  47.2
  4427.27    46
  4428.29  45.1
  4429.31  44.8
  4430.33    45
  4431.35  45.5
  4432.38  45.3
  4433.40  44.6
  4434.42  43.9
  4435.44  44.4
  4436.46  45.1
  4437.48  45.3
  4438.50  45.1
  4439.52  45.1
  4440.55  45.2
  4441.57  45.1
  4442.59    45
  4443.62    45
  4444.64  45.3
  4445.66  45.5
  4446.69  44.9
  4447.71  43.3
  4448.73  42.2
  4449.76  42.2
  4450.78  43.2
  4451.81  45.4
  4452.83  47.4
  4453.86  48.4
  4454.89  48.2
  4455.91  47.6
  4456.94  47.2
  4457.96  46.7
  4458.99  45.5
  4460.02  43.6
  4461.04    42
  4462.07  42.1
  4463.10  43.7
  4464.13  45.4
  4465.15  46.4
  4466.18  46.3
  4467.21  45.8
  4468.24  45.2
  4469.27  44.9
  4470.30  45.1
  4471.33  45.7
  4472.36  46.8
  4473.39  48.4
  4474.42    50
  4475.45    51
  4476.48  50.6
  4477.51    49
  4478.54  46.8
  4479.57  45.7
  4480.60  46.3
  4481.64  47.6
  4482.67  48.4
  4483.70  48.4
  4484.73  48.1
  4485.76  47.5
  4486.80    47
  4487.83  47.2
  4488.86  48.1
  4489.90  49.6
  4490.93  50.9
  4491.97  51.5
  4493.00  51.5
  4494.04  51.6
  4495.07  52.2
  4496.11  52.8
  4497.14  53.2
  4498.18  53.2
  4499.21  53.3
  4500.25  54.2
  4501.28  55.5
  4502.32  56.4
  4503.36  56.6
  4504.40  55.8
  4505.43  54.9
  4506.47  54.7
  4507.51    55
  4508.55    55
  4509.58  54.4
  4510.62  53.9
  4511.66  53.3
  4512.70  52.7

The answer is -4.04 angstroms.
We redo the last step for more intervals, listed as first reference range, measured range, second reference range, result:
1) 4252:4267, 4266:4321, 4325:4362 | 5.8 angstroms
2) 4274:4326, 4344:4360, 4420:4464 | -1.1 angstroms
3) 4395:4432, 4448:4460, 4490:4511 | 0.8 angstroms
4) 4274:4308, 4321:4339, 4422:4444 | -1.6 angstroms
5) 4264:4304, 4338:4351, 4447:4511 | 0.0 angstroms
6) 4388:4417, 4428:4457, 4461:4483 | 0.0 angstroms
